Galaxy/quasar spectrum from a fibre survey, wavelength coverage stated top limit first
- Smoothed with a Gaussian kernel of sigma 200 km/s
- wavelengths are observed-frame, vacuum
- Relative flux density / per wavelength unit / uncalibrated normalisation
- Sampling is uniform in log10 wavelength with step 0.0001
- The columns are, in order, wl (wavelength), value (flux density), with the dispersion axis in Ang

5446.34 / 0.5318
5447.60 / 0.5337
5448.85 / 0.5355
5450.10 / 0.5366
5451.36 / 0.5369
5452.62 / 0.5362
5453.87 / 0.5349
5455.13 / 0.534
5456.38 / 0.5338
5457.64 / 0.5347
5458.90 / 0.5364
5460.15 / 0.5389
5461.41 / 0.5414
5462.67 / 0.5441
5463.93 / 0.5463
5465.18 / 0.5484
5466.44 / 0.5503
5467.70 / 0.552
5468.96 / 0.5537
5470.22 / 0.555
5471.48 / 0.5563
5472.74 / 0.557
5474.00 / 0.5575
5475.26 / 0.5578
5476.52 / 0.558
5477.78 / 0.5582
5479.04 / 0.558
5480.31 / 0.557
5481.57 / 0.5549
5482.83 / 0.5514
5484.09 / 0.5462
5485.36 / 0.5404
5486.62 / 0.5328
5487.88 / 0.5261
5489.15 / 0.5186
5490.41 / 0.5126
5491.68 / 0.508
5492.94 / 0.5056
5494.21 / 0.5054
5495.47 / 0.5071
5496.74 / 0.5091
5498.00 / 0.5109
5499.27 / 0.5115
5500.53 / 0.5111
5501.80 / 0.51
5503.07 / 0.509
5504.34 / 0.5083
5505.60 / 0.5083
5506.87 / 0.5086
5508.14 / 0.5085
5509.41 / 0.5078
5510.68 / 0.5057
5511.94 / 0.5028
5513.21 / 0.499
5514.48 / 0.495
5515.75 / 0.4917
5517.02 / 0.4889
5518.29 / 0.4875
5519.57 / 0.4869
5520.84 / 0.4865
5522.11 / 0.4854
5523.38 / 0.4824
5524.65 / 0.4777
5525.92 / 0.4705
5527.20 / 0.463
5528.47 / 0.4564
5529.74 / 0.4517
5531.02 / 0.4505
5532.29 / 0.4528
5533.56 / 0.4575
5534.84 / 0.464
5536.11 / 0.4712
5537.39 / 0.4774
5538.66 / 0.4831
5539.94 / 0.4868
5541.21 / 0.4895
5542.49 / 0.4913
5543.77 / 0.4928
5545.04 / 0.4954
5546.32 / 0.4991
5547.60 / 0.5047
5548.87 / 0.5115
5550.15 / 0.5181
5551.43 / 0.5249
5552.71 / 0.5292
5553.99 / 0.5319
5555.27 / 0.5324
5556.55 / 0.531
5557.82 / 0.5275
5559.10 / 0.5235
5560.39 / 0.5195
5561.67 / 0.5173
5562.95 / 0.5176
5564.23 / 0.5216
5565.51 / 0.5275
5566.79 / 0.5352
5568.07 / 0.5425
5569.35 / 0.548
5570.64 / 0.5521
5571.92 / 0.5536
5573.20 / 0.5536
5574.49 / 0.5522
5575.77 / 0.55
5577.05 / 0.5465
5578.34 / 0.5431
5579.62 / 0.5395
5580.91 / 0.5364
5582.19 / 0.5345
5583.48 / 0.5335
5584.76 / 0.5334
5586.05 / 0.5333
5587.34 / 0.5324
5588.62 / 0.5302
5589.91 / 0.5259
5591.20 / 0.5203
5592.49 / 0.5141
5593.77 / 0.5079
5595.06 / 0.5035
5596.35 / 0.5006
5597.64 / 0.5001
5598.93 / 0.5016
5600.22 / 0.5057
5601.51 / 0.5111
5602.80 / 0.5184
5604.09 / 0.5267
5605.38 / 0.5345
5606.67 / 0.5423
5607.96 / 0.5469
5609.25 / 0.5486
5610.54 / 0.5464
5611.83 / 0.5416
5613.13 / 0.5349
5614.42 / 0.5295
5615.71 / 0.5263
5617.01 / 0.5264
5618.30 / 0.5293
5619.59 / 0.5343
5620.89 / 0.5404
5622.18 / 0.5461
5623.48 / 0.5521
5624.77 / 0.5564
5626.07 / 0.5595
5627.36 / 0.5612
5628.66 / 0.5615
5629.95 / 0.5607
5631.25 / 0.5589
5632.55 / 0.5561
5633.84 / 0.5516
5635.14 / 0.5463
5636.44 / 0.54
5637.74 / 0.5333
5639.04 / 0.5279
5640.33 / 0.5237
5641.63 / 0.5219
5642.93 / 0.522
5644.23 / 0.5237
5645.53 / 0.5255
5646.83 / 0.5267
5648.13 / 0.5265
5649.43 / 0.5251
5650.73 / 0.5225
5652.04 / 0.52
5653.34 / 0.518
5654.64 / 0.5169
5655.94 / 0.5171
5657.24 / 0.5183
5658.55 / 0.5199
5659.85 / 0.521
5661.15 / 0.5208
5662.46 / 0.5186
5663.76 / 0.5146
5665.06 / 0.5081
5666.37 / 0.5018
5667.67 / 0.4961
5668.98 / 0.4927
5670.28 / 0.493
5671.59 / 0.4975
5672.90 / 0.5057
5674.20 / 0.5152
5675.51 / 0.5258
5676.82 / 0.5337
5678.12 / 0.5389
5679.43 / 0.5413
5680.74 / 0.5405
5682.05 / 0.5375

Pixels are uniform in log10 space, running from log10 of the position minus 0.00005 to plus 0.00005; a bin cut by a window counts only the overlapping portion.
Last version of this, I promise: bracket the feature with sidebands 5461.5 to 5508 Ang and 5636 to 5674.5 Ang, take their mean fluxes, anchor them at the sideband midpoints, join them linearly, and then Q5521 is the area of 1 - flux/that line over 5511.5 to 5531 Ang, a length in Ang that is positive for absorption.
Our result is 1.8 Ang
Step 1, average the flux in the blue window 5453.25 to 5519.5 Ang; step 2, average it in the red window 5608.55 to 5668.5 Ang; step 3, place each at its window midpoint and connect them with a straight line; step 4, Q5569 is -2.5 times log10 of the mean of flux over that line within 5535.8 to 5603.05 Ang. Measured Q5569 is 0.02 mag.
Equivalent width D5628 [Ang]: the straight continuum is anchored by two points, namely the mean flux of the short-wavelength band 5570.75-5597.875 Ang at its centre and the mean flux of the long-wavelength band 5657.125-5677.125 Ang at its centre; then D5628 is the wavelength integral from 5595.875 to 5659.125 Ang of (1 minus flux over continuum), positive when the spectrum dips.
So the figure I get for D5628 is -1.4 Ang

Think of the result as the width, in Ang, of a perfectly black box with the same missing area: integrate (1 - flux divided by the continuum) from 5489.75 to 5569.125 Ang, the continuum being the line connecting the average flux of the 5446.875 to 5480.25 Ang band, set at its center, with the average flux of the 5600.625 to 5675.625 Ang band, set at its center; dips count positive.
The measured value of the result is 5.8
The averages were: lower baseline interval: 0.546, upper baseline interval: 0.529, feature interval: 0.5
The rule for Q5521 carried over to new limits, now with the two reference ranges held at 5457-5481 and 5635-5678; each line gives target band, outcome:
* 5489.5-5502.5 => 0.9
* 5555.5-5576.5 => -0.1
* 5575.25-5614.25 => 0.1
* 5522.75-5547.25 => 2.9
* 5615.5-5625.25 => -0.3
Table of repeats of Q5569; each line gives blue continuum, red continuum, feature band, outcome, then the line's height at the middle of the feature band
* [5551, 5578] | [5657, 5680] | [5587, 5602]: 0.035 mag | 0.529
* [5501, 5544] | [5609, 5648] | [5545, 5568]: -0.039 mag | 0.503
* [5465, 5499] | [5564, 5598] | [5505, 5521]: 0.080 mag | 0.537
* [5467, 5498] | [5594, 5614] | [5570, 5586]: -0.034 mag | 0.527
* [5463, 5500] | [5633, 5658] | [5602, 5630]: -0.026 mag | 0.529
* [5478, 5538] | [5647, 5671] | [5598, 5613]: -0.041 mag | 0.509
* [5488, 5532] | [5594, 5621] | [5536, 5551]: 0.024 mag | 0.506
